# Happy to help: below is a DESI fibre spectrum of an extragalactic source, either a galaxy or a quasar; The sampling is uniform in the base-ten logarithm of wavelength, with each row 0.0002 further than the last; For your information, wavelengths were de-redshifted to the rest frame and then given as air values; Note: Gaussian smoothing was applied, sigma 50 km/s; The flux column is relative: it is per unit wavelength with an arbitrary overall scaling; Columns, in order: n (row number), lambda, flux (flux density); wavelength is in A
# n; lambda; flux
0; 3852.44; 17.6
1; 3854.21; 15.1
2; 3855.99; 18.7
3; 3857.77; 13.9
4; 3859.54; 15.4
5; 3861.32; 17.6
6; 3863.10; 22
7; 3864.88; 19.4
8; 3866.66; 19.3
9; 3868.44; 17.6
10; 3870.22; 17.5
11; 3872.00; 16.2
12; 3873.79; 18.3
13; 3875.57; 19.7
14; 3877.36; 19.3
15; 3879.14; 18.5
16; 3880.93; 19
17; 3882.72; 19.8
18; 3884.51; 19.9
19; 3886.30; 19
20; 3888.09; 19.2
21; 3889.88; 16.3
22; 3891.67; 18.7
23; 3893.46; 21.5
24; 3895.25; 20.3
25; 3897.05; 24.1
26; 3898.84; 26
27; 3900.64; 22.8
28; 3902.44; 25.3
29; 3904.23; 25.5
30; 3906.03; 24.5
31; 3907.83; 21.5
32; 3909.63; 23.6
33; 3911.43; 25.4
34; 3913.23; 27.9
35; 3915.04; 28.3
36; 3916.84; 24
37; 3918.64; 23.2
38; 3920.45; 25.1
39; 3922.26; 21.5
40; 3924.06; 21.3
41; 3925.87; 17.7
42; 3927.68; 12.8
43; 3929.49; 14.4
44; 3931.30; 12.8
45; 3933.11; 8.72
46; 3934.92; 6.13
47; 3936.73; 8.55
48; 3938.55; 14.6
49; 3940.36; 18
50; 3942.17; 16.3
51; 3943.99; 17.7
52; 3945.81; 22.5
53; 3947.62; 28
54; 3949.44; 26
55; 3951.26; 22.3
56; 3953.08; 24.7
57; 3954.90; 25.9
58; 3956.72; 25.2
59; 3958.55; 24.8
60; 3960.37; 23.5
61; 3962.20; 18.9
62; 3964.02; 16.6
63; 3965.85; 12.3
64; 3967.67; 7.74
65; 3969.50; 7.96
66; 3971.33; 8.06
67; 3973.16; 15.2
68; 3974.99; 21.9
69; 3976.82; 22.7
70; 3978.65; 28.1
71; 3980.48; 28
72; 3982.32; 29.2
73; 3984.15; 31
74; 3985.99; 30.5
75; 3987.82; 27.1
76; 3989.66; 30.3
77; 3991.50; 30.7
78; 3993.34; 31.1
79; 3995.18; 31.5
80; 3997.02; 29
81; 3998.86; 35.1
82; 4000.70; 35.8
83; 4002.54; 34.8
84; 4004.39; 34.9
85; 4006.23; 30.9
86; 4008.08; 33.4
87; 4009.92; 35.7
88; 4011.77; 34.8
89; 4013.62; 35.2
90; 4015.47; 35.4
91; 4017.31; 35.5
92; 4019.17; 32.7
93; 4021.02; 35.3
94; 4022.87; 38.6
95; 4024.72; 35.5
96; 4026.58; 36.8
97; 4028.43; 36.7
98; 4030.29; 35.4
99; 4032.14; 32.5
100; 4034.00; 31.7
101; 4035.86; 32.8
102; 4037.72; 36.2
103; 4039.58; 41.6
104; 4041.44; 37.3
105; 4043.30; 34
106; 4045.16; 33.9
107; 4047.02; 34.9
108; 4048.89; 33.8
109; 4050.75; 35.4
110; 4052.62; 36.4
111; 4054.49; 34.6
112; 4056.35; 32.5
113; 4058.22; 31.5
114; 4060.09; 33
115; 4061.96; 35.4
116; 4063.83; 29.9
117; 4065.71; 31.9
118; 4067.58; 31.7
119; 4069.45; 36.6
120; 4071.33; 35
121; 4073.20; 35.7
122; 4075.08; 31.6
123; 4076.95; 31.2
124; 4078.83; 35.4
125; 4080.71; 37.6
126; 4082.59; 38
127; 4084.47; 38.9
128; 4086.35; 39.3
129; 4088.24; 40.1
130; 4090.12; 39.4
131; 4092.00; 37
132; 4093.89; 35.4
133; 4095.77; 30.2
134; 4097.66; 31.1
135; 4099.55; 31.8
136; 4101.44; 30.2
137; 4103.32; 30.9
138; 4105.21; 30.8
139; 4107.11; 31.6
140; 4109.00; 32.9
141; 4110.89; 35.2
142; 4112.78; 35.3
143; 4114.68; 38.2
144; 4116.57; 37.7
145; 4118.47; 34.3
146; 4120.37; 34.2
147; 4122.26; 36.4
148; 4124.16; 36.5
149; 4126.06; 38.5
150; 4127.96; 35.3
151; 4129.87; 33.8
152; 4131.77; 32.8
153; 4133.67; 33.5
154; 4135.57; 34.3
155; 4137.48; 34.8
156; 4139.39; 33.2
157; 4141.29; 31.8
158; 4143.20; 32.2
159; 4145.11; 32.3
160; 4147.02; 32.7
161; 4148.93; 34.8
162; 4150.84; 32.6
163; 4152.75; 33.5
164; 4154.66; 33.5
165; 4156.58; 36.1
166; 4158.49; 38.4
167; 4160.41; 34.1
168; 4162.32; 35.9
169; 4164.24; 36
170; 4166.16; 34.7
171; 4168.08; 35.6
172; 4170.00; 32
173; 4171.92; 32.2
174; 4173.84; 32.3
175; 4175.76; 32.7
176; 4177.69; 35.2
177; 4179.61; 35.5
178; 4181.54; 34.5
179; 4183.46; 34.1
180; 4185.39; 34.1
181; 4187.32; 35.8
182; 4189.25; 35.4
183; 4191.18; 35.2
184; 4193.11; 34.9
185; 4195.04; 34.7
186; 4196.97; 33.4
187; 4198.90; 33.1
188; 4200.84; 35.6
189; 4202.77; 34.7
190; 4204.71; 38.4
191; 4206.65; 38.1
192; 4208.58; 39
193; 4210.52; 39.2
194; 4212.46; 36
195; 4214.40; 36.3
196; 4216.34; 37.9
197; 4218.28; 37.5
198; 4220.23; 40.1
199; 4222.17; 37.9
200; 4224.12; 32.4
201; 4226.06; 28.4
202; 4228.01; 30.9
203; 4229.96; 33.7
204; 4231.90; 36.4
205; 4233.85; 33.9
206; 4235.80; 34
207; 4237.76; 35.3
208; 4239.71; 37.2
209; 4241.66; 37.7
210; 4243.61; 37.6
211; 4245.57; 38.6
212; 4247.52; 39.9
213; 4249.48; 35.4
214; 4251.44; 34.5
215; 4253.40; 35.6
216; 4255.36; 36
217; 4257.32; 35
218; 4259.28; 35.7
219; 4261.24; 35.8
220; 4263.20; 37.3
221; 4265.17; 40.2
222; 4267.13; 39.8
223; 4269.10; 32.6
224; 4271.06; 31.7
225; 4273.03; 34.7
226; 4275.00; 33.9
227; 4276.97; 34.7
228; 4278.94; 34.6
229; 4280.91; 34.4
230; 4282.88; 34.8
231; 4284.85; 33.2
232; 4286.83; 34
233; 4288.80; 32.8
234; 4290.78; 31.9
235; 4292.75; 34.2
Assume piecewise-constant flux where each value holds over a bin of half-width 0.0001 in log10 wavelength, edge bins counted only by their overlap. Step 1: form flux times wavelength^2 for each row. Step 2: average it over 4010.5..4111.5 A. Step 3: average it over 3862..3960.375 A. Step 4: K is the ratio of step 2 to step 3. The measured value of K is 1.83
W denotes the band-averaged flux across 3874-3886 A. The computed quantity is 19.3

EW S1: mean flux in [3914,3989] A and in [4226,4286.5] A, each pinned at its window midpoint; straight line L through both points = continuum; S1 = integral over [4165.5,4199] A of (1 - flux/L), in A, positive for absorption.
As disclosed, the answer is -2.7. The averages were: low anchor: 20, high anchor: 35.4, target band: 34.2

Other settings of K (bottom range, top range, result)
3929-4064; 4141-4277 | 1.40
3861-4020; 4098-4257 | 1.70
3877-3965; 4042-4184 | 1.84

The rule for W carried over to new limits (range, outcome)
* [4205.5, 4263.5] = 36.1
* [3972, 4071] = 32.7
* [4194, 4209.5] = 35.9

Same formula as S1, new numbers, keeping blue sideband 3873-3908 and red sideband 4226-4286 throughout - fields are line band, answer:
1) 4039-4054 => -4.8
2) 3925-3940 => 6.9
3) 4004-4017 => -4.4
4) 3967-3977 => 4.5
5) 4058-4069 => -1.9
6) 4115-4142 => -4.1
